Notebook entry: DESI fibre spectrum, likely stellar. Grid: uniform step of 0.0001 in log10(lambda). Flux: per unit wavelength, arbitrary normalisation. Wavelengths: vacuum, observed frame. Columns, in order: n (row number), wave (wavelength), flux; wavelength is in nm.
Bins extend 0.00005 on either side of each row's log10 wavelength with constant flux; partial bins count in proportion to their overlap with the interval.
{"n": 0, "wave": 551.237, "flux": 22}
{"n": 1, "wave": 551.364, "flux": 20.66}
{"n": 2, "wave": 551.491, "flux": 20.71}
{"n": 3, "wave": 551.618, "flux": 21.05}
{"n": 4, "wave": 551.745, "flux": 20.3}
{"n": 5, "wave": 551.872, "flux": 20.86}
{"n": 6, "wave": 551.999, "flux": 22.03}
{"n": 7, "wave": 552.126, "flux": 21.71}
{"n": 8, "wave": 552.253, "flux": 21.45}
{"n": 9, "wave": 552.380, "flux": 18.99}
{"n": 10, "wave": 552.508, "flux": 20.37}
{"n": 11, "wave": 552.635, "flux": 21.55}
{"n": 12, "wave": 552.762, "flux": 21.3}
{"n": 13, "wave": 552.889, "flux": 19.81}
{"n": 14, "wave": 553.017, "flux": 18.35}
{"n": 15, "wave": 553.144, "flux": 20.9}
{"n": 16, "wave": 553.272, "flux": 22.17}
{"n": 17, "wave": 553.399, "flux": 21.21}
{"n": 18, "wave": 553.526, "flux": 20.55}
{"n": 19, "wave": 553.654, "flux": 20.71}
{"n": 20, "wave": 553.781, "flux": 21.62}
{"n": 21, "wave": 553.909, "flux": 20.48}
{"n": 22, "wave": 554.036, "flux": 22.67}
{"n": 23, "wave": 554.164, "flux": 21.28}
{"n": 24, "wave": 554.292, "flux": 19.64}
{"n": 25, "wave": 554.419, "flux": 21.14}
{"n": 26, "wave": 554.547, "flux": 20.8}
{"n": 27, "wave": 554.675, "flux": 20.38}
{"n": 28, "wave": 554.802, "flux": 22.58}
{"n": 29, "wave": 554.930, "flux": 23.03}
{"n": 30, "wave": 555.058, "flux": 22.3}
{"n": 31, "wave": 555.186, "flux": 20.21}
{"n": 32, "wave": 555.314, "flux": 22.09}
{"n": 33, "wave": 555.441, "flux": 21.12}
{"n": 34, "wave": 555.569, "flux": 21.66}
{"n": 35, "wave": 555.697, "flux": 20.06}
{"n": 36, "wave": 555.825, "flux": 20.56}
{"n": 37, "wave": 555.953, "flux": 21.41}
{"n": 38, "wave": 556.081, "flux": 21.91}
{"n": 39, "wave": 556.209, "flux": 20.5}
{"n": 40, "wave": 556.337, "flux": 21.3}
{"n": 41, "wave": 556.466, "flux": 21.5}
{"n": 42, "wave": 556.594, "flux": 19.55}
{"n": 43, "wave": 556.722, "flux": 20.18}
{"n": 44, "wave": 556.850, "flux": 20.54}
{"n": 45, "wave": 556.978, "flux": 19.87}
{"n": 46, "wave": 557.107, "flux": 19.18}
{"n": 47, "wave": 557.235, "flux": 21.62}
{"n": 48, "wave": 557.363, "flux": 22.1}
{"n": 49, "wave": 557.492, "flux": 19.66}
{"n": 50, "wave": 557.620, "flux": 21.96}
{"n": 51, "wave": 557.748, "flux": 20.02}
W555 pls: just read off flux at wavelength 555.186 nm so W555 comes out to 20.21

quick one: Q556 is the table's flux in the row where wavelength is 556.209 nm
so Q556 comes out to 20.5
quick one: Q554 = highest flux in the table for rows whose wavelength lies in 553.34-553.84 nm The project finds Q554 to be 21.62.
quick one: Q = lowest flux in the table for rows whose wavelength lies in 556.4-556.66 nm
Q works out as 19.55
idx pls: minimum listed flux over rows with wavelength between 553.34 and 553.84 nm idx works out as 20.55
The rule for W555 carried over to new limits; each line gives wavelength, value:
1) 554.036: 22.67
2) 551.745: 20.3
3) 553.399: 21.21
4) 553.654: 20.71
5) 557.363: 22.1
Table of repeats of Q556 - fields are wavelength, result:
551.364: 20.66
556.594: 19.55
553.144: 20.9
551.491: 20.71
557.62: 21.96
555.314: 22.09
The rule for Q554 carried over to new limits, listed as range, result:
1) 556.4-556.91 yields 21.5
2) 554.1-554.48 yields 21.28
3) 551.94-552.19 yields 22.03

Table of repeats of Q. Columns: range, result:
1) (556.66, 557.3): 19.18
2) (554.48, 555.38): 20.21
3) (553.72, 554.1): 20.48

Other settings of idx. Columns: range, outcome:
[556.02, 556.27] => 20.5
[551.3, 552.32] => 20.3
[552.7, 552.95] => 19.81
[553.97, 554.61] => 19.64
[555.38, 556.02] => 20.06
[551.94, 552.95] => 18.99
